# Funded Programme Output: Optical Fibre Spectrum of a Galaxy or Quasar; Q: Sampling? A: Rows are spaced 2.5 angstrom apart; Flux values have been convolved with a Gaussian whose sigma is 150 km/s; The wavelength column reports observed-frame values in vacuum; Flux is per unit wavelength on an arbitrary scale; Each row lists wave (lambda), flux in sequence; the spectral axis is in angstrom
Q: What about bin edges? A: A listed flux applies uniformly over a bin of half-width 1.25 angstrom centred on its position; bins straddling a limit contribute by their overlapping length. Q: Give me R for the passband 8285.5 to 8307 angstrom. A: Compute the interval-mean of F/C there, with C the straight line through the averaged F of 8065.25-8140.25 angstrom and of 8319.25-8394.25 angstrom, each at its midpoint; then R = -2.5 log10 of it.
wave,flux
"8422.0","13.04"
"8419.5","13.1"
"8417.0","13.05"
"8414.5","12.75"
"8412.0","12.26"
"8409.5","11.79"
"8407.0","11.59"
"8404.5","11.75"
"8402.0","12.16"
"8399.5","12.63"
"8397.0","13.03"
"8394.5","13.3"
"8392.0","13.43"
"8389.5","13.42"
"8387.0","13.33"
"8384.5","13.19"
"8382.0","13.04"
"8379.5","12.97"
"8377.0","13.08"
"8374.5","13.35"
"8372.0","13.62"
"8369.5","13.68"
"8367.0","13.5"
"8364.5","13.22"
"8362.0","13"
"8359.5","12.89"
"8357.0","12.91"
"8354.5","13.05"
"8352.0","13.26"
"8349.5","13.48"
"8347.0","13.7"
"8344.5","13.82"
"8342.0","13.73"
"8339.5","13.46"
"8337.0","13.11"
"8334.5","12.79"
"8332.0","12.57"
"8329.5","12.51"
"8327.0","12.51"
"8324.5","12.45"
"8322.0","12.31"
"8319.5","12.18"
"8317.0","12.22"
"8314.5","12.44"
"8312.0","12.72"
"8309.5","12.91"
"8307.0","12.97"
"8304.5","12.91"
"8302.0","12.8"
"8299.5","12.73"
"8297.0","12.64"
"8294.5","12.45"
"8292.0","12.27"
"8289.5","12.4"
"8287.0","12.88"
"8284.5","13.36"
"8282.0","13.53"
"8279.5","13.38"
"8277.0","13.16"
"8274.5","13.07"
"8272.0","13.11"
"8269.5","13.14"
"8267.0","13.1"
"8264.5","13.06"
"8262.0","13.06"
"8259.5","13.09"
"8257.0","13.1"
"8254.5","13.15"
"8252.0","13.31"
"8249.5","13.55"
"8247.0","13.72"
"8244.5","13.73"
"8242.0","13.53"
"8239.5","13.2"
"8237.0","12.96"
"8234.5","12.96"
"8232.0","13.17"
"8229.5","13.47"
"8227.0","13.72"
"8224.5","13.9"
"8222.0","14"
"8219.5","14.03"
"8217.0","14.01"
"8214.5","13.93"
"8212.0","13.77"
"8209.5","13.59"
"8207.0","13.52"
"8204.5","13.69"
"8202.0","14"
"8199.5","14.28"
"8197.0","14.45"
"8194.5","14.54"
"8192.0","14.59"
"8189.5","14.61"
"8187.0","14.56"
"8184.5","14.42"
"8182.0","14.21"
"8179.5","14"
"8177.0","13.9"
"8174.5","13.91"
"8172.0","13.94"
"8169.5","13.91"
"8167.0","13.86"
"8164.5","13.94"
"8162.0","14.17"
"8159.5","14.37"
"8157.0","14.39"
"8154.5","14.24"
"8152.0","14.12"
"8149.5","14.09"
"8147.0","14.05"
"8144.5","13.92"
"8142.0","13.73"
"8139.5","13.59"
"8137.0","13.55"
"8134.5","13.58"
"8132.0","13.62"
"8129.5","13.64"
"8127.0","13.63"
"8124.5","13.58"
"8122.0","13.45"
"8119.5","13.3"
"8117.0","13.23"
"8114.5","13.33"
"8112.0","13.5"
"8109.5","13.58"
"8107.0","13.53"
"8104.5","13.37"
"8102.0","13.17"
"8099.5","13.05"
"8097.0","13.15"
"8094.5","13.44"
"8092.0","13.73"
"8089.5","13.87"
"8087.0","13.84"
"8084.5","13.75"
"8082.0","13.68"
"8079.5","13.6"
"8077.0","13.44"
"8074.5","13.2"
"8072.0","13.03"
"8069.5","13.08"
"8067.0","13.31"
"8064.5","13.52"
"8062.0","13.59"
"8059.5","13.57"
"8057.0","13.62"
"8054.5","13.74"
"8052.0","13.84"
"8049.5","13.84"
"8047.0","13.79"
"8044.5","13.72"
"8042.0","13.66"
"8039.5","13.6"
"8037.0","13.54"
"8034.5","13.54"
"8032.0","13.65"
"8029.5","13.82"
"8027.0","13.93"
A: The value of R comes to 0.05 mag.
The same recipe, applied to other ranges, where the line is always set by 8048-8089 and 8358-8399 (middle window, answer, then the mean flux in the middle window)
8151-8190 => -0.055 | 14.2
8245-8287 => 0.009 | 13.2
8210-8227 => -0.041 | 13.9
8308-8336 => 0.065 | 12.5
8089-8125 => 0.008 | 13.4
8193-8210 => -0.049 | 14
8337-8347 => -0.026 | 13.6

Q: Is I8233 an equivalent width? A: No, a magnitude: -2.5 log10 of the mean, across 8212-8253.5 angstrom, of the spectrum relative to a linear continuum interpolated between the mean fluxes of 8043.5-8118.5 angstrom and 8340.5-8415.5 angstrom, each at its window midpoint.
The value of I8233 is -0.03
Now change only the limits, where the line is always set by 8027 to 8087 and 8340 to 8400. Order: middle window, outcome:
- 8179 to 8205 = -0.068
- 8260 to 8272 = 0.024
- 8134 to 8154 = -0.028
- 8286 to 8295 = 0.073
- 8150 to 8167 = -0.054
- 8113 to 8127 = 0.010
